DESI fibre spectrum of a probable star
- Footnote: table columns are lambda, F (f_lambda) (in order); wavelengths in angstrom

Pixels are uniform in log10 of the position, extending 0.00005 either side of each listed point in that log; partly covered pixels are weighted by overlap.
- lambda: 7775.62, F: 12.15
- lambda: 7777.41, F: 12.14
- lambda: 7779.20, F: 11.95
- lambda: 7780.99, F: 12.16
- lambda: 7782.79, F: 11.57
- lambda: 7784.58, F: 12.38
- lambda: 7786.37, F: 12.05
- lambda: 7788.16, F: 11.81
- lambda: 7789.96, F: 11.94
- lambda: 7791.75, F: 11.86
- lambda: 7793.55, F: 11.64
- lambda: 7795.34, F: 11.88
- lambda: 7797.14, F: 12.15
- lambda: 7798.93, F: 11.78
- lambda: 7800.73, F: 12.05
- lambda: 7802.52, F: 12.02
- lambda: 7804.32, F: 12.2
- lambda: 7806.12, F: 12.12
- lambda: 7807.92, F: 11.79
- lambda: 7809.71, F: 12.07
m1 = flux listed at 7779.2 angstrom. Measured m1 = 11.95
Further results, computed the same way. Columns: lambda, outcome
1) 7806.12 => 12.12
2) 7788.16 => 11.81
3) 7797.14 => 12.15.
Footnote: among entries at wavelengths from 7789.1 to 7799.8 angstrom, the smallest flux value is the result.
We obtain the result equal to 11.64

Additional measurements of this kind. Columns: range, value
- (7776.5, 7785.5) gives 11.57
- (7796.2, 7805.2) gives 11.78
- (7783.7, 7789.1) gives 11.81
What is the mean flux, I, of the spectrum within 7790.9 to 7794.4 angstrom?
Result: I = 11.7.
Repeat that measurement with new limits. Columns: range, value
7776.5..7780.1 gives 12.1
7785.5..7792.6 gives 11.9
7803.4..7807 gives 12.1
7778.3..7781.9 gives 12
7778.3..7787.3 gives 12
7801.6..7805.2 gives 12.1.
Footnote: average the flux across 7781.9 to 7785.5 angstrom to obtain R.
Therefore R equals 12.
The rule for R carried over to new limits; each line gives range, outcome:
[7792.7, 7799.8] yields 11.9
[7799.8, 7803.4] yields 12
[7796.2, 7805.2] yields 12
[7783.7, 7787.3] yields 12.2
